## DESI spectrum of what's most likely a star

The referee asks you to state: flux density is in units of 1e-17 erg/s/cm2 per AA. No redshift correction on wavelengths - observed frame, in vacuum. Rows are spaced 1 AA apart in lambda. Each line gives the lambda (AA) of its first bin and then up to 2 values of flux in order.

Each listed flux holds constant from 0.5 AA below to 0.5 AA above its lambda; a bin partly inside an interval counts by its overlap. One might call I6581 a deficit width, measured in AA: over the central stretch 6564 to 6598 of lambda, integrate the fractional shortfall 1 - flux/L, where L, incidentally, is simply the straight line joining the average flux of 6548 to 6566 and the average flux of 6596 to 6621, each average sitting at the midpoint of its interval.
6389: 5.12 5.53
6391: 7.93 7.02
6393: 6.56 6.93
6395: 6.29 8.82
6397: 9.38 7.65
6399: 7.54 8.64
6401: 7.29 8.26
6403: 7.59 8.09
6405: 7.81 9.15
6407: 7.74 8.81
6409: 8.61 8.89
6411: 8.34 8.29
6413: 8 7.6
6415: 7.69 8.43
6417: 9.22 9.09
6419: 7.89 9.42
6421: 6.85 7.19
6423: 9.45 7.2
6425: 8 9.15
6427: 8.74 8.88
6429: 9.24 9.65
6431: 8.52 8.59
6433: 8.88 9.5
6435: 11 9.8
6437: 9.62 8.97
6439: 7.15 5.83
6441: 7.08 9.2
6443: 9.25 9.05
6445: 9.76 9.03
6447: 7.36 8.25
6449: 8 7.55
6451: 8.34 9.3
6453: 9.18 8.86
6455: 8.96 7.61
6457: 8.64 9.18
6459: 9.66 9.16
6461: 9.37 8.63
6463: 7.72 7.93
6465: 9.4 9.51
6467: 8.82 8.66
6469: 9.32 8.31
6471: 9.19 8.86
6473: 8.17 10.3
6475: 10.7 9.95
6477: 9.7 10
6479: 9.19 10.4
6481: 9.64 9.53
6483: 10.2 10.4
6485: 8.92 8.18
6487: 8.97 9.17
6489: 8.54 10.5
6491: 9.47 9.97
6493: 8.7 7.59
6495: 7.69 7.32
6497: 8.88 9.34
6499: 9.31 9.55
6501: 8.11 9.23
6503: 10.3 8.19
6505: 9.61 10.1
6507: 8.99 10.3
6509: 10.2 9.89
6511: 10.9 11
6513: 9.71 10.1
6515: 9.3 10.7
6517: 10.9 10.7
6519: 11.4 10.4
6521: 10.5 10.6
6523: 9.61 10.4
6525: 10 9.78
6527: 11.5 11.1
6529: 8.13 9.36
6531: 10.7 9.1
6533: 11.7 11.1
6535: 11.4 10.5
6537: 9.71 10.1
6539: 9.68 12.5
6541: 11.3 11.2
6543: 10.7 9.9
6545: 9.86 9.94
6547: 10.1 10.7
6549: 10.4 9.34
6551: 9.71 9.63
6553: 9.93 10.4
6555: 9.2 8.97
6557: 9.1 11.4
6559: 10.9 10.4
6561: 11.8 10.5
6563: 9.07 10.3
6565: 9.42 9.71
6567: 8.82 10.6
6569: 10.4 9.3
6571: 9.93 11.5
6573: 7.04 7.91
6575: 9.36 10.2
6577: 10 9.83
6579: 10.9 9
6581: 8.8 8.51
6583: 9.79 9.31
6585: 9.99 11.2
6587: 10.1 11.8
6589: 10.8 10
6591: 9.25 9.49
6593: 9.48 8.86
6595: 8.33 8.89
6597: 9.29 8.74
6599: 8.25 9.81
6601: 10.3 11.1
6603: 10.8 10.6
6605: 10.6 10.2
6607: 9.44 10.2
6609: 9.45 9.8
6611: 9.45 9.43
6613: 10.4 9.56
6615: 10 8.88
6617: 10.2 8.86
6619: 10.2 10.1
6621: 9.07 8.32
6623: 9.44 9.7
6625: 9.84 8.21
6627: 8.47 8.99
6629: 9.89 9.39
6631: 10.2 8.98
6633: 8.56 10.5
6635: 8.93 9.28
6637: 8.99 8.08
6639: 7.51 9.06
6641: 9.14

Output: 1.00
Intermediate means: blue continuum 10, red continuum 9.79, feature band 9.63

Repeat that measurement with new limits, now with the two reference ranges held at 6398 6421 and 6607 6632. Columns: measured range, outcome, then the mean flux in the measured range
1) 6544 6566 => -2.3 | 10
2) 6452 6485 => -2.4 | 9.22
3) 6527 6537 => -1.6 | 10.4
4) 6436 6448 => 0.0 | 8.44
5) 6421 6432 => -0.2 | 8.52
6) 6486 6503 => -0.3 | 8.92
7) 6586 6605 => -1.0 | 9.83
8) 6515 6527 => -2.1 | 10.4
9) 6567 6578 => -0.5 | 9.6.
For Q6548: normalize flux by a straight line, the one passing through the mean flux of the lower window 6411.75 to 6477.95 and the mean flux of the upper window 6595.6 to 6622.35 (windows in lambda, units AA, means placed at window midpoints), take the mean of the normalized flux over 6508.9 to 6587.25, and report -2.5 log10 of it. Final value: -0.086 mag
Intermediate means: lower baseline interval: 8.73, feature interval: 10.1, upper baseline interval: 9.71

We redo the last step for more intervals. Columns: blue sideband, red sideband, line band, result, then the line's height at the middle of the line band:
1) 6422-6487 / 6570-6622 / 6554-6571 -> -0.05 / 9.51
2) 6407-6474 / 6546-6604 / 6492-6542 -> -0.07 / 9.3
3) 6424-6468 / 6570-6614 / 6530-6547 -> -0.13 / 9.36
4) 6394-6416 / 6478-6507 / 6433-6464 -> -0.01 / 8.64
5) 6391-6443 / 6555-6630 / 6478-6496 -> -0.04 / 8.87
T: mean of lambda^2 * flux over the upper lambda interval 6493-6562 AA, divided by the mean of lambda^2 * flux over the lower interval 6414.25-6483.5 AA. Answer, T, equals 1.16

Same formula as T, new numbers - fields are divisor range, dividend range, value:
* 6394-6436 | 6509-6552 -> 1.27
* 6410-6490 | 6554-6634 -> 1.15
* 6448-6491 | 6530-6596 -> 1.13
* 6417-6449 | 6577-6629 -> 1.18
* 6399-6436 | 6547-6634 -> 1.21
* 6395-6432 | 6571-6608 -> 1.23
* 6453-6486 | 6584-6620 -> 1.11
